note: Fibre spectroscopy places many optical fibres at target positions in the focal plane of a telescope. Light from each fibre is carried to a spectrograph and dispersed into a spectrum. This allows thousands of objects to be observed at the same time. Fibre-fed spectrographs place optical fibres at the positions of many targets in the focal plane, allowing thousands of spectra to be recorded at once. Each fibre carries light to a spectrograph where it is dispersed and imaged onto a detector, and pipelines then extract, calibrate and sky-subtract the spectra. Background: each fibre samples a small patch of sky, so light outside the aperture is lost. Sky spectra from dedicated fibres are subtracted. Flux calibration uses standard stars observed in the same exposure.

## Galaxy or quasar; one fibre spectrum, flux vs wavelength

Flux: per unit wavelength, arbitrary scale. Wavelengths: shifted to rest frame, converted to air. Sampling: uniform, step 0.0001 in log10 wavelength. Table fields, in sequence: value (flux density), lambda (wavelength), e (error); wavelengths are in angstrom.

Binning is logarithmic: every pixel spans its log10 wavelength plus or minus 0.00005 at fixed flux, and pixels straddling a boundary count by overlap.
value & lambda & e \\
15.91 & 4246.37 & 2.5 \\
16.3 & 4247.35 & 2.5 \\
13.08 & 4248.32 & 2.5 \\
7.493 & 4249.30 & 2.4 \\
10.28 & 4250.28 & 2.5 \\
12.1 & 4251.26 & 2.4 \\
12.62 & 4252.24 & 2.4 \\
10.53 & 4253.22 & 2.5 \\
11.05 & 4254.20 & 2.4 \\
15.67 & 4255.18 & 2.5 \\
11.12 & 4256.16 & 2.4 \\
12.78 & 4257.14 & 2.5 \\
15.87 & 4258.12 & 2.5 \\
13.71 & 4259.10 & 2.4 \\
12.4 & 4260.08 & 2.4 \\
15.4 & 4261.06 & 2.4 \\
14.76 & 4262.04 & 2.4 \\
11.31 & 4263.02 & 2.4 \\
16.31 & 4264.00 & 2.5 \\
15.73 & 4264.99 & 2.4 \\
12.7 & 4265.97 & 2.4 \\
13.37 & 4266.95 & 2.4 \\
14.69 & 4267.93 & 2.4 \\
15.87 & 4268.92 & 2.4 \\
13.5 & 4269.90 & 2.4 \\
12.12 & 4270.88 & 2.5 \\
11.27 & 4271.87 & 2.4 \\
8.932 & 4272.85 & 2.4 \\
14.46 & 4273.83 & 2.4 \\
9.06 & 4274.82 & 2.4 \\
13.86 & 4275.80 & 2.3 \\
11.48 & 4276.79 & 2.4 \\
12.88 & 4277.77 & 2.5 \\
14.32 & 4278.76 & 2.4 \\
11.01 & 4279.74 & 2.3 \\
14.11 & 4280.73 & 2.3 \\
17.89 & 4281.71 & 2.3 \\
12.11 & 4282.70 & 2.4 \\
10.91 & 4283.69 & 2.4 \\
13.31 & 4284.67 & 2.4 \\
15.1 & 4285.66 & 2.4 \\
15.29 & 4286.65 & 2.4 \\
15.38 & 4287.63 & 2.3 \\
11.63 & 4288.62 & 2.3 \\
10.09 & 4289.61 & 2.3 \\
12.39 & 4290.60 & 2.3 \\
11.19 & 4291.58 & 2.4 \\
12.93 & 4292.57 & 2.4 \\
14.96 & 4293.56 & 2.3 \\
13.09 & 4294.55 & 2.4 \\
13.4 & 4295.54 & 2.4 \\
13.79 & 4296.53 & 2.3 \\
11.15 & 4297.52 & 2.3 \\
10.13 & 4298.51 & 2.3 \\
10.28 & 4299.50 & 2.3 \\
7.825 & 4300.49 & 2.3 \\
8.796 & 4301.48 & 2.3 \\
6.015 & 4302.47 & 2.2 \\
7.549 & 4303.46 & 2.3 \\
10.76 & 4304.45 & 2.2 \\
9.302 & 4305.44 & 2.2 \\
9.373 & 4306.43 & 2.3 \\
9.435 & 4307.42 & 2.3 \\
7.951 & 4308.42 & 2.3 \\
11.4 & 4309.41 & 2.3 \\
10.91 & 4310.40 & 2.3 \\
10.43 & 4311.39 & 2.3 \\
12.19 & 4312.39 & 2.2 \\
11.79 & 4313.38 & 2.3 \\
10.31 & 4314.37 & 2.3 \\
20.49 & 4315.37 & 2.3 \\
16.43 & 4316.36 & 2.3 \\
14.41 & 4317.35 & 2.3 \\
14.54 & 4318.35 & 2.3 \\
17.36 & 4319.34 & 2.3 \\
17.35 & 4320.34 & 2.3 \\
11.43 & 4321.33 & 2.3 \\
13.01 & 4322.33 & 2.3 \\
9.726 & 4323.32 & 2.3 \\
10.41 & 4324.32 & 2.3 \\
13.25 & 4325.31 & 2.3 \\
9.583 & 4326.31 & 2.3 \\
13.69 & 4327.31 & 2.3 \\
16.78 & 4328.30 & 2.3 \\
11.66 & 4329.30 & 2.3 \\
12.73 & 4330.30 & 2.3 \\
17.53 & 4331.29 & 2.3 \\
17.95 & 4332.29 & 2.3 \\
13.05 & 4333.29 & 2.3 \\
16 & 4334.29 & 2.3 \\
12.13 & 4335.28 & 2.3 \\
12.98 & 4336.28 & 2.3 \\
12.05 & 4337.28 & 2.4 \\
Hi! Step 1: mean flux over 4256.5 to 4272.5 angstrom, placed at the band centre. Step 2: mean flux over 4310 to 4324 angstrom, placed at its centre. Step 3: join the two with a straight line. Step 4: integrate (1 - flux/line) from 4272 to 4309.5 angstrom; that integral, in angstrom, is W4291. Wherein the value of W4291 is 5.5 angstrom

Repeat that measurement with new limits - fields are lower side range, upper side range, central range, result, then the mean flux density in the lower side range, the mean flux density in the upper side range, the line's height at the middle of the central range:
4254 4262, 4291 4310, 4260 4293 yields -2.44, 13.7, 10.5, 12.3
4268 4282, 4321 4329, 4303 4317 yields 1.20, 12.9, 12.2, 12.4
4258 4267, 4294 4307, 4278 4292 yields -1.71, 14.1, 10.1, 11.8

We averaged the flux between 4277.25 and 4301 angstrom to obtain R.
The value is 12.7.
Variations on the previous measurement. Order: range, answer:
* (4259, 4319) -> 12.4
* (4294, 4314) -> 10.3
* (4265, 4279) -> 12.8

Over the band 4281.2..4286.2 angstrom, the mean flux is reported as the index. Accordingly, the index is 13.9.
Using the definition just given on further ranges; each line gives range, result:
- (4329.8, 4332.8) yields 16.1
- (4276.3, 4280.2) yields 12.5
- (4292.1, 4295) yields 13.7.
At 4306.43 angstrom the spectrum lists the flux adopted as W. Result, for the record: 9.373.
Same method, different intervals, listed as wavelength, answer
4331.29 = 17.53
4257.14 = 12.78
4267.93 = 14.69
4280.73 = 14.11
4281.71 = 17.89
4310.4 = 10.91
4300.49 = 7.825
